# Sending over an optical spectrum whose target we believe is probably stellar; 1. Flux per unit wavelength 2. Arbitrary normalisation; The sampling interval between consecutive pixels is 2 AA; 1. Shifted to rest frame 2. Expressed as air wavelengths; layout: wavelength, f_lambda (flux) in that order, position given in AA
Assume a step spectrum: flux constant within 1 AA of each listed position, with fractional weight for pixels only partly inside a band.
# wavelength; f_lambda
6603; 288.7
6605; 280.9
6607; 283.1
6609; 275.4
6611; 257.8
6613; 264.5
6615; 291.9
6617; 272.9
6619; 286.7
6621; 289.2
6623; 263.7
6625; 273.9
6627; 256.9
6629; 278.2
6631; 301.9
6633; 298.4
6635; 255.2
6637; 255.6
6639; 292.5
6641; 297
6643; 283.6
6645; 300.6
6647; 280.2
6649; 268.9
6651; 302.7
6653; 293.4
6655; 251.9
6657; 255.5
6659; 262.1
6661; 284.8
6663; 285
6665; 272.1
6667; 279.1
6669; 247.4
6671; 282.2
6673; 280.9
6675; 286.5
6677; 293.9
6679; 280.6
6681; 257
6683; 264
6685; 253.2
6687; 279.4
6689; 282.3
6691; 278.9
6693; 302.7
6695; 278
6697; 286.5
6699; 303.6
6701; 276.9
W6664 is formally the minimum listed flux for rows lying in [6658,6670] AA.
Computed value 247.4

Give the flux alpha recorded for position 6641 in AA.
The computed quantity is 297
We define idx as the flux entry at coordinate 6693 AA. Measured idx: 302.7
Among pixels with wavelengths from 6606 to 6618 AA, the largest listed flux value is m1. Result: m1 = 291.9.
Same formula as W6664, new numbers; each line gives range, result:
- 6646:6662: 251.9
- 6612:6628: 256.9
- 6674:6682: 257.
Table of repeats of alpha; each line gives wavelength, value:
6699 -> 303.6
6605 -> 280.9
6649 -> 268.9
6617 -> 272.9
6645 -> 300.6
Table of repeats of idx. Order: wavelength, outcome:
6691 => 278.9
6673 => 280.9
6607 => 283.1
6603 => 288.7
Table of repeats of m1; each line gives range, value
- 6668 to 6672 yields 282.2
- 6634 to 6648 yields 300.6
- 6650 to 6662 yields 302.7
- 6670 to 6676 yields 286.5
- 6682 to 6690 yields 282.3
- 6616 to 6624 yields 289.2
